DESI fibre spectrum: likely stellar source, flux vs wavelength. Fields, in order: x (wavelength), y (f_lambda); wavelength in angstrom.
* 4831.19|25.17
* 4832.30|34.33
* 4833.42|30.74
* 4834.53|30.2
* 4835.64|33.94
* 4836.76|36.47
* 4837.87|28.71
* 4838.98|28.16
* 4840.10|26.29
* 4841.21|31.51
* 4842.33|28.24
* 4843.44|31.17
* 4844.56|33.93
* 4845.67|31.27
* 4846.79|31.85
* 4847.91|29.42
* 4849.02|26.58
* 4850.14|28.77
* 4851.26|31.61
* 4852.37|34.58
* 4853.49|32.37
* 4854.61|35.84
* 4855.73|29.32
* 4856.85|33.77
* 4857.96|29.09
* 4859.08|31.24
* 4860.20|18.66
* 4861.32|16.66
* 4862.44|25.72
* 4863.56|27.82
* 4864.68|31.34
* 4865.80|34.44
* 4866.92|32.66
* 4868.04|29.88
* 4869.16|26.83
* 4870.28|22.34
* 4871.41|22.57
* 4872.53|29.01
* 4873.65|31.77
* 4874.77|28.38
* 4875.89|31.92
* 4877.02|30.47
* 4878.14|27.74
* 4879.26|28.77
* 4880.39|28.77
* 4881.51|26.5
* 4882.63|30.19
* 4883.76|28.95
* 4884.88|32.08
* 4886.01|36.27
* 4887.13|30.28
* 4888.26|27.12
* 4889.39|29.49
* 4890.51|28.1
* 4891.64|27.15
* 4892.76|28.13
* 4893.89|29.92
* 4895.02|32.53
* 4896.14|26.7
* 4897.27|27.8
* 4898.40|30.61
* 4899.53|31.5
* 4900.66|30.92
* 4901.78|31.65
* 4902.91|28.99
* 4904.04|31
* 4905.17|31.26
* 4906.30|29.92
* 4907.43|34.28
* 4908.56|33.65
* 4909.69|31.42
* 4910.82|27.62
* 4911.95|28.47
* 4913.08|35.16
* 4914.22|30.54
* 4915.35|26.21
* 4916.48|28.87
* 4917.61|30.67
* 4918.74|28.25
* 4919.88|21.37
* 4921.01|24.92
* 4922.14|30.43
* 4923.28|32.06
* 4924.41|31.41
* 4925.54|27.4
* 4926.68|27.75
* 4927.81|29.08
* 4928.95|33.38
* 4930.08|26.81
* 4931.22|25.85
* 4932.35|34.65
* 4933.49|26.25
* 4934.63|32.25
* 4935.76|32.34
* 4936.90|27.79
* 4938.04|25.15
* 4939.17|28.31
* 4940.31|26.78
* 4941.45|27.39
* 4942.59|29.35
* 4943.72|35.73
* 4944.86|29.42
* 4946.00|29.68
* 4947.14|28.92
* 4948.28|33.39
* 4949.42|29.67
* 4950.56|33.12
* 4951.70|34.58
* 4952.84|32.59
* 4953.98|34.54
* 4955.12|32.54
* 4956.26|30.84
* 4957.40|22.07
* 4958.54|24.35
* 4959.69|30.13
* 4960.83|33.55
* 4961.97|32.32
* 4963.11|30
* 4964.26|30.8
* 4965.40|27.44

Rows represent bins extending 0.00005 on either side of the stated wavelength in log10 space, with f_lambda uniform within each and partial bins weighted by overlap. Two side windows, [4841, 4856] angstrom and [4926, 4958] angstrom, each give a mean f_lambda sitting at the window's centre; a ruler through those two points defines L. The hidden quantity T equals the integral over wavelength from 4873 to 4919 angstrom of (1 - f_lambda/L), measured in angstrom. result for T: 0.9 angstrom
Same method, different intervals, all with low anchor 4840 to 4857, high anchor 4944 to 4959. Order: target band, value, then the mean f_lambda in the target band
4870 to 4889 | 1.1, 29.1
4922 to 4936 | 0.4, 29.9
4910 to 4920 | 0.6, 29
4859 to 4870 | 1.3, 27.2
